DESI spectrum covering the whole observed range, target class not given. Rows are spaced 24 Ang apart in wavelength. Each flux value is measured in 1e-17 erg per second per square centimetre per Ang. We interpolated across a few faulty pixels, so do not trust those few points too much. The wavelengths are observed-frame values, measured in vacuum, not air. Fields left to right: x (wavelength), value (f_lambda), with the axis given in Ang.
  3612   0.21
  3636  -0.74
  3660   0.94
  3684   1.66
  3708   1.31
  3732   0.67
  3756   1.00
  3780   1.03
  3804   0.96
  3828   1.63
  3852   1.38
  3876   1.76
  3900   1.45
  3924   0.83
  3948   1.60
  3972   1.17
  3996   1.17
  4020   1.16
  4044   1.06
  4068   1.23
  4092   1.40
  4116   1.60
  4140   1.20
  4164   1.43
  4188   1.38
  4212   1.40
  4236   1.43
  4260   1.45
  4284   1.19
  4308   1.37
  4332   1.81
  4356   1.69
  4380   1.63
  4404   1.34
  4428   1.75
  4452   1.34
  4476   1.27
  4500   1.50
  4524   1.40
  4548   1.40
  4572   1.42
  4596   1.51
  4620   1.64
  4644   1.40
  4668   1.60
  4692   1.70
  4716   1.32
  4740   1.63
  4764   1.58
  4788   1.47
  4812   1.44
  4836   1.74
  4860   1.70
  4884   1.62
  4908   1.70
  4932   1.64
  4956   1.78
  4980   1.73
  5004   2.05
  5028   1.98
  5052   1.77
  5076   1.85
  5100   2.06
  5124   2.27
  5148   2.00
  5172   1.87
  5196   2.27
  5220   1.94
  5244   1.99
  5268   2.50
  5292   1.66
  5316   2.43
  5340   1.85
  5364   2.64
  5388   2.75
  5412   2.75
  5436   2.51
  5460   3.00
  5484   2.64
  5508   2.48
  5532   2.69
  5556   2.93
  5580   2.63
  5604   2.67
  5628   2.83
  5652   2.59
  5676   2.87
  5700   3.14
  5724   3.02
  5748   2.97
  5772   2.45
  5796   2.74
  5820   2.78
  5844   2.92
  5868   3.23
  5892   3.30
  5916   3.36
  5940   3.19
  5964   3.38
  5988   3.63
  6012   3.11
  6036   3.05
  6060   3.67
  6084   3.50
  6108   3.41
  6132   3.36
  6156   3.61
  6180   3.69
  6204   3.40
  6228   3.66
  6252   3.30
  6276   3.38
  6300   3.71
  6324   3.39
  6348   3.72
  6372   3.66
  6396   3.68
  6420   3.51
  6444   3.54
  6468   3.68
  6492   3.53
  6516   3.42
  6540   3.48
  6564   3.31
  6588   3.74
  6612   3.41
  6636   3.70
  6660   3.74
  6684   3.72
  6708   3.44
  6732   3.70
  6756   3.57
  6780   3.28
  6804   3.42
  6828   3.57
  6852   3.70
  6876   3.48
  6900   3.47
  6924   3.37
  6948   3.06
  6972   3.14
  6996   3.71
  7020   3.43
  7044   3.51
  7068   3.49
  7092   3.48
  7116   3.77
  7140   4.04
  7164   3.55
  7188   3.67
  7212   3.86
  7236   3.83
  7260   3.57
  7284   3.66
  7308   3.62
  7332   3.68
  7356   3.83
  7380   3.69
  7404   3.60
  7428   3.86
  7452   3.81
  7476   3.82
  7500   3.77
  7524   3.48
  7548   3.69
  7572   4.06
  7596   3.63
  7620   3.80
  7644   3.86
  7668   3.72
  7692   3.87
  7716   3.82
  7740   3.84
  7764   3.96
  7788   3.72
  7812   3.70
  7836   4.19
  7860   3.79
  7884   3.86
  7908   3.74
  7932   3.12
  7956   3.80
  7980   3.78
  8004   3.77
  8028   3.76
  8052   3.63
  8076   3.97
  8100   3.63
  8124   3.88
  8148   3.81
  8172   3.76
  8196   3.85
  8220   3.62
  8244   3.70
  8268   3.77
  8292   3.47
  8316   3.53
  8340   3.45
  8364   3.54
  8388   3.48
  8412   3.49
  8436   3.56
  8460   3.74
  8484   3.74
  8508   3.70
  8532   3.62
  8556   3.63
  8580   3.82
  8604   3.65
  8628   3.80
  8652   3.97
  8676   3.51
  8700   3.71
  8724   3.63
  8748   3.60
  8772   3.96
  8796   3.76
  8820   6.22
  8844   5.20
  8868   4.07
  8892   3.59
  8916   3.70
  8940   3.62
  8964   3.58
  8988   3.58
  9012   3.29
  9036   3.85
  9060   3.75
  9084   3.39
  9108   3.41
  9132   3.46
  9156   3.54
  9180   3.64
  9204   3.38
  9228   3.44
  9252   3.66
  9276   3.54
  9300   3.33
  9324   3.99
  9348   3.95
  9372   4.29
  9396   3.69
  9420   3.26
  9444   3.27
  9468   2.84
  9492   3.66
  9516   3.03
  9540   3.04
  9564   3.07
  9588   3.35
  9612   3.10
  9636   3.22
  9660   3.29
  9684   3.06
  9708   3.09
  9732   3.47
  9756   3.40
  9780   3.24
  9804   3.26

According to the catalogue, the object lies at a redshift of 0.34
